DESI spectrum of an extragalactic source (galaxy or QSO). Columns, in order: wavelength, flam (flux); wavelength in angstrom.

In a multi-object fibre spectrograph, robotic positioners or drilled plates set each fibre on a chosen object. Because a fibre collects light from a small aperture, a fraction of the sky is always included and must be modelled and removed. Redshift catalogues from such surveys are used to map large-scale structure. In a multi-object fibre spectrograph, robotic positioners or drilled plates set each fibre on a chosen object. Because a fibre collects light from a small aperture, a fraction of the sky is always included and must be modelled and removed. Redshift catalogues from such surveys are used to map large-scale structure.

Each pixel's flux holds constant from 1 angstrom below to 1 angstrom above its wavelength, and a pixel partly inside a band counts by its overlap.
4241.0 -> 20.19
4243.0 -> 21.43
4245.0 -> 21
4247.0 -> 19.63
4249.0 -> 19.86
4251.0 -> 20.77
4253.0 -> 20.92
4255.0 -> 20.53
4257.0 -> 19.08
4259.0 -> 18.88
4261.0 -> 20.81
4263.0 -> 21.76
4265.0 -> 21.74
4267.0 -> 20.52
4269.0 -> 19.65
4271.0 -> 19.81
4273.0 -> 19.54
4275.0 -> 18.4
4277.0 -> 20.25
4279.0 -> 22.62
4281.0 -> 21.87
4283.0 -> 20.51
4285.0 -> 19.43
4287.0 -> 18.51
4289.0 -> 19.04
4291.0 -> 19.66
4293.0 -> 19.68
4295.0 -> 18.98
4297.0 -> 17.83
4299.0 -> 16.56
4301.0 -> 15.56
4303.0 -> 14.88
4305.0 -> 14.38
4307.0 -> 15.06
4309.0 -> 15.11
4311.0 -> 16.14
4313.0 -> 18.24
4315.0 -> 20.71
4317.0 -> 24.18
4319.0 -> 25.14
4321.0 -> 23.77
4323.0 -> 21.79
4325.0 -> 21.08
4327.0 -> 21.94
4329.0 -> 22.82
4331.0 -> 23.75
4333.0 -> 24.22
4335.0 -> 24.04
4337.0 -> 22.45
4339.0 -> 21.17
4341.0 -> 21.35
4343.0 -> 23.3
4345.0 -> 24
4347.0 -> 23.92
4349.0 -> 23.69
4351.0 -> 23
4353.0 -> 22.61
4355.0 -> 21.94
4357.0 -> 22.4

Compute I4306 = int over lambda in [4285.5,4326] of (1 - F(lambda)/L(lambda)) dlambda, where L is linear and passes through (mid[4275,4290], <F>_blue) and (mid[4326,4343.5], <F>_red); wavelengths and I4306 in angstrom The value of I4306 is 4.8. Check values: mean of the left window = 20.2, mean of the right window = 22.8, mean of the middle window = 18.8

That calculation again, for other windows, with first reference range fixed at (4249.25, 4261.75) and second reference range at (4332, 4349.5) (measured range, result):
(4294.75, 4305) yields 2.5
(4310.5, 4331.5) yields 0.5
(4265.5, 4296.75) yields 1.7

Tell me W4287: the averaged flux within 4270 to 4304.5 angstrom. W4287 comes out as 18.9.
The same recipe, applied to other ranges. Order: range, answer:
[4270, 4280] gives 20.1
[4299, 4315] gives 16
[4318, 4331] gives 22.8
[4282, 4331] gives 19.3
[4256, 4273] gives 20.2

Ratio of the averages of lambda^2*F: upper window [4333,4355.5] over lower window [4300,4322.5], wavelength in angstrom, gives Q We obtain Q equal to 1.26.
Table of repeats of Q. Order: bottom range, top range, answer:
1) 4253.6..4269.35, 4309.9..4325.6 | 1.07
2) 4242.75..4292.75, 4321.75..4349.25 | 1.16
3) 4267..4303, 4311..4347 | 1.19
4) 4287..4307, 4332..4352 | 1.36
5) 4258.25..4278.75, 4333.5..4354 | 1.18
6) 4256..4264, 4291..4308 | 0.85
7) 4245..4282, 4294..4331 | 0.97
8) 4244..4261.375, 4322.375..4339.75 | 1.17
